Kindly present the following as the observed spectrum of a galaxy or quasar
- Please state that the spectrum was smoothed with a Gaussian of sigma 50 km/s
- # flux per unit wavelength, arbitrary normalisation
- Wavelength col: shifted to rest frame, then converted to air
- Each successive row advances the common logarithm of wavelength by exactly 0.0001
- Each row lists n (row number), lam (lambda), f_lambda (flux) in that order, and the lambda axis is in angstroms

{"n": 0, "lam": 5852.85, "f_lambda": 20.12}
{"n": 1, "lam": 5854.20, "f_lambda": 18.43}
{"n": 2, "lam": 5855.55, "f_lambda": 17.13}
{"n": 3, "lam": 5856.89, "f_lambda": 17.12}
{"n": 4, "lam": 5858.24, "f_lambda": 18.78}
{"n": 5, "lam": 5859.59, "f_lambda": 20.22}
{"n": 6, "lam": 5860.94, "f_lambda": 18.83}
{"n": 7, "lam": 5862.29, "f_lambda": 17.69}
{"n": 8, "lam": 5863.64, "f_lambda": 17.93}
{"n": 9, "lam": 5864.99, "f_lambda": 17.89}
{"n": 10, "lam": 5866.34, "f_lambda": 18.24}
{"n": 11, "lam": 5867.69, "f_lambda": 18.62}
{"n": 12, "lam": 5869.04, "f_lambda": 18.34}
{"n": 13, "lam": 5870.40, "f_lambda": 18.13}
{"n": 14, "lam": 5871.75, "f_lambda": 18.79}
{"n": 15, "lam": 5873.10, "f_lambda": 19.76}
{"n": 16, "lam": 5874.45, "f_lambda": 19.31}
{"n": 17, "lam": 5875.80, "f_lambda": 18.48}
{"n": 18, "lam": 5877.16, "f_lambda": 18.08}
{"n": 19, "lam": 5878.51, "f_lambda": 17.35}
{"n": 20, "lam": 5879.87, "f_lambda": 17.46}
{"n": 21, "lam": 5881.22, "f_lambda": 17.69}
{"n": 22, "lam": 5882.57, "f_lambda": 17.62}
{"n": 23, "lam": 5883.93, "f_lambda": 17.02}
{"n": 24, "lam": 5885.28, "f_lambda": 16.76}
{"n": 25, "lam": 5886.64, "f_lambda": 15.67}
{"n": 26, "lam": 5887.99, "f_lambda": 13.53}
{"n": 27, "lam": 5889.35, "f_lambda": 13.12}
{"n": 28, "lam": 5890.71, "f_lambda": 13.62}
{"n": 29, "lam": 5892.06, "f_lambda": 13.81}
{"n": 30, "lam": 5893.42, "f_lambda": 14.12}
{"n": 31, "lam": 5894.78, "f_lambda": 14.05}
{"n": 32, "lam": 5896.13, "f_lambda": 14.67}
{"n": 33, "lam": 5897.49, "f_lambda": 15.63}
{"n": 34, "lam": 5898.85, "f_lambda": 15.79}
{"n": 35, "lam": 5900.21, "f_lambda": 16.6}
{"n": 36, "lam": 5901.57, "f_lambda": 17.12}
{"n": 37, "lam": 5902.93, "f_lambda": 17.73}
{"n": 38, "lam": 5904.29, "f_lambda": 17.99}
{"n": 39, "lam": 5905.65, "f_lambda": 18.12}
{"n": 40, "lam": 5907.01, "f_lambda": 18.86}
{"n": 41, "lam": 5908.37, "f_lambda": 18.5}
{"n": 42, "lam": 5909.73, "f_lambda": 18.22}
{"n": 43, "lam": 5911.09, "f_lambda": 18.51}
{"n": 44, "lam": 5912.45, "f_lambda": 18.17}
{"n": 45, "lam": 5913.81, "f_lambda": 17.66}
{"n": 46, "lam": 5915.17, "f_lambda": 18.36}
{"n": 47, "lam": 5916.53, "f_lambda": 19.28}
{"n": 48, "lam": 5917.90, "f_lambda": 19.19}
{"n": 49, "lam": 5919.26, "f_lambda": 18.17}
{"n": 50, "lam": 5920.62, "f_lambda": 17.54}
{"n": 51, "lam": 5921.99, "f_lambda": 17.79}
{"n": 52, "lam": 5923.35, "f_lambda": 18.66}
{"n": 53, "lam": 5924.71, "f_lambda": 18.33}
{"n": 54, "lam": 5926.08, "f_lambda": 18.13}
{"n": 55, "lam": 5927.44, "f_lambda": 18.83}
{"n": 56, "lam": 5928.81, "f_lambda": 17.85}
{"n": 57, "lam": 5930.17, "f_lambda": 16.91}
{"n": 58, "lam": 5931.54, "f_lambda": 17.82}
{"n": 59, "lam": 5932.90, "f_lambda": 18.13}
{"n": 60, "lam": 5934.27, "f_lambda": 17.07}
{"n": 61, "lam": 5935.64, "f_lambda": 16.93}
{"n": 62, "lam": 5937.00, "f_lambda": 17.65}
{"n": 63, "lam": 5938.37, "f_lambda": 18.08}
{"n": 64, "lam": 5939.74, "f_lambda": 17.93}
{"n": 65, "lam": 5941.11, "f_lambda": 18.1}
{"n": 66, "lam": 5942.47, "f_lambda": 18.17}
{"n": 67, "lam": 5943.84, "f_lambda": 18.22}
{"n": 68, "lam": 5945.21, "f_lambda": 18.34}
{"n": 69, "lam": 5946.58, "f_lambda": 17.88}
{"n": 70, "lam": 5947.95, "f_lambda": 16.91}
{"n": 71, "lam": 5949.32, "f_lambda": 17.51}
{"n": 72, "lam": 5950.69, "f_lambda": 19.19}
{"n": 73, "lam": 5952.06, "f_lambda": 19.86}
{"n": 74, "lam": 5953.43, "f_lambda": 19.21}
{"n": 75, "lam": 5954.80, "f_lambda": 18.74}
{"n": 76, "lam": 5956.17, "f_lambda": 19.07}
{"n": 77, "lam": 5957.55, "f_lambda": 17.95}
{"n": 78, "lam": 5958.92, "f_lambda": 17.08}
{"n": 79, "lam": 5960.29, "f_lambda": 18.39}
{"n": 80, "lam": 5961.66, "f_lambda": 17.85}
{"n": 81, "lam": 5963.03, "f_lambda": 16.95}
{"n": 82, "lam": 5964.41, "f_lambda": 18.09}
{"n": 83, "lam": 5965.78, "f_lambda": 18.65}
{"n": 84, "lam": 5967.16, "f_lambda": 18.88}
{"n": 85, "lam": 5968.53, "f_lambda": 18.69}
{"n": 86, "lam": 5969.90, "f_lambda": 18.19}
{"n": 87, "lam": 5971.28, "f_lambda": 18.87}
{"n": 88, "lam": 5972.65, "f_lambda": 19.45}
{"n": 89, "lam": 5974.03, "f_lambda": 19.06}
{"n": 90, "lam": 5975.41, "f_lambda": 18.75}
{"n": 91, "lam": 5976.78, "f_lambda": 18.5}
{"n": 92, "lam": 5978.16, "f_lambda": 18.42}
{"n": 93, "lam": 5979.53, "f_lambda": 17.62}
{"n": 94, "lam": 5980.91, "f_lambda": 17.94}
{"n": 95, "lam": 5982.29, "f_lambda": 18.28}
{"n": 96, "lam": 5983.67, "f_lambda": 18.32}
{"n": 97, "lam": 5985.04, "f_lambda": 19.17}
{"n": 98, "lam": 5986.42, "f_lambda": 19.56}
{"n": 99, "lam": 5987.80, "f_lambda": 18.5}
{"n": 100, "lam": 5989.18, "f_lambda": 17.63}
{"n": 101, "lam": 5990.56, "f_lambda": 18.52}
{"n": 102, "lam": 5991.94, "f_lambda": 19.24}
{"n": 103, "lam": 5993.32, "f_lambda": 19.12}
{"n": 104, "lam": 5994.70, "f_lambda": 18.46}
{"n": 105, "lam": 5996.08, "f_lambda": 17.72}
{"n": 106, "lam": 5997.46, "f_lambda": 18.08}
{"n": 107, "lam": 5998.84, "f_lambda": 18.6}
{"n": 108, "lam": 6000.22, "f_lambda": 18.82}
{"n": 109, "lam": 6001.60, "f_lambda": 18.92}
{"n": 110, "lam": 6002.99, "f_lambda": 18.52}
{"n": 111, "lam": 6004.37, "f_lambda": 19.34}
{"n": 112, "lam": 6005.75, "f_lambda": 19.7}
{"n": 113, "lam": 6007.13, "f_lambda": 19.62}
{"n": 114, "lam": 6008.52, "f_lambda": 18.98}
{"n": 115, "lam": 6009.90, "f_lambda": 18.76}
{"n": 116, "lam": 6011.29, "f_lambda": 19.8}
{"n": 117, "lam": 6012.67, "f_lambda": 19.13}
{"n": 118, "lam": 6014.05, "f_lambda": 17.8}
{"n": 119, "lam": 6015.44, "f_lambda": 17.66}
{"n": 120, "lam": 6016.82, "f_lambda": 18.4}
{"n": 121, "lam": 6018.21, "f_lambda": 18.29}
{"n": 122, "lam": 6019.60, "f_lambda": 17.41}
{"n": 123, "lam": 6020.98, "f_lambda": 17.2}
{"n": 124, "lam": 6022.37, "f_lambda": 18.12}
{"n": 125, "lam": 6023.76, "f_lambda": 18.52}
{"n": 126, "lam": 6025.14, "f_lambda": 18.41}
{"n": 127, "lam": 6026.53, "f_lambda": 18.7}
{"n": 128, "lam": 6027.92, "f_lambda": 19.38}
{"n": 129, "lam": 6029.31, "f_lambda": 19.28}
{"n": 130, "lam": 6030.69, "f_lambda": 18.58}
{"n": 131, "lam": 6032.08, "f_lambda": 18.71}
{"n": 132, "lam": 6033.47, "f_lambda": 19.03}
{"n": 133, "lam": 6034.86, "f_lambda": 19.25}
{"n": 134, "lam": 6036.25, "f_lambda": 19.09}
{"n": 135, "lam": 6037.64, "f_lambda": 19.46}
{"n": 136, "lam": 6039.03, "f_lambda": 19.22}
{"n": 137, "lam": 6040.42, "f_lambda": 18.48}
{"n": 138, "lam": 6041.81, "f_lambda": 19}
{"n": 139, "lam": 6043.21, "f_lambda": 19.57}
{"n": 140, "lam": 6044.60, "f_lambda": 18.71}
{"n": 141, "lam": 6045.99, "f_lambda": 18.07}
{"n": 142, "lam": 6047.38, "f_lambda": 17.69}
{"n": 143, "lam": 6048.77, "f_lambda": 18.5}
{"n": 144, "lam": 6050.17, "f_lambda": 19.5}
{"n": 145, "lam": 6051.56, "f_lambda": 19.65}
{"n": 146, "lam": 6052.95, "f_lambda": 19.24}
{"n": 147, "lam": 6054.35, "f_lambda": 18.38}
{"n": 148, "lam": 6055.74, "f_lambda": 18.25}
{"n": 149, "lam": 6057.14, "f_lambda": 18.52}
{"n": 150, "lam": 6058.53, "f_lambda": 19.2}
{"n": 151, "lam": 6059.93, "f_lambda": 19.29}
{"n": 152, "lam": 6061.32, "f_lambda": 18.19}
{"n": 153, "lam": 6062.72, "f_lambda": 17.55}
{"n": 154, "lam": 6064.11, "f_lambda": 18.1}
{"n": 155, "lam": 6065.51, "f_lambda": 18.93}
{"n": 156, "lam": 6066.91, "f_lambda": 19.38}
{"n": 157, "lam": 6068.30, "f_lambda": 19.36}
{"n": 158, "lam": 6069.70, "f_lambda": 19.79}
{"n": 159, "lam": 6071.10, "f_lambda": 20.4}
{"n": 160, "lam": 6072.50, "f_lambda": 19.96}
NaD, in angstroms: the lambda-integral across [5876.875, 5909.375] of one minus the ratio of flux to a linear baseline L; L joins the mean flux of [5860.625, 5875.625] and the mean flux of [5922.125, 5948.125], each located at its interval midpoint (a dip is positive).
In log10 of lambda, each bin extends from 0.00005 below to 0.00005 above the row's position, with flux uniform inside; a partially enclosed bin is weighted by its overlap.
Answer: 3.5 angstroms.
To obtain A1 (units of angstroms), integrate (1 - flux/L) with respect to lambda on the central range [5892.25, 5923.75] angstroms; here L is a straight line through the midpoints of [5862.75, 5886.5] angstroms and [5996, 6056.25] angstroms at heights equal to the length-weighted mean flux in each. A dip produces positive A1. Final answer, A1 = 1.4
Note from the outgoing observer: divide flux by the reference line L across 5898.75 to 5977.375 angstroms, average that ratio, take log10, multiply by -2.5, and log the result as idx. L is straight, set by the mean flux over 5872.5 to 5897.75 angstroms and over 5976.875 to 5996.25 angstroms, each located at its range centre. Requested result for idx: -0.05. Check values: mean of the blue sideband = 16.2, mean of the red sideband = 18.5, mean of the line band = 18.2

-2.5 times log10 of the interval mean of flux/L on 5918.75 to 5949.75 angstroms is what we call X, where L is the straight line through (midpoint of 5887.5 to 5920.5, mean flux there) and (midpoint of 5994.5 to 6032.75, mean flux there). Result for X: -0.04 mag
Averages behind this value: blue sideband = 16.7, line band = 17.9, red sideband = 18.6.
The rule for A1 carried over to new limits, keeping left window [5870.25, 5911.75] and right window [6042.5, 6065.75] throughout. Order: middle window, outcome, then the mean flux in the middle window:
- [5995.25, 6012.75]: -0.8 angstroms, 18.9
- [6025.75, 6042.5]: -0.5 angstroms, 19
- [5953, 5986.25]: -1.4 angstroms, 18.4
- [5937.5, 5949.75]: -0.3 angstroms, 17.9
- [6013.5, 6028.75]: 0.1 angstroms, 18.2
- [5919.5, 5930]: -0.5 angstroms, 18.1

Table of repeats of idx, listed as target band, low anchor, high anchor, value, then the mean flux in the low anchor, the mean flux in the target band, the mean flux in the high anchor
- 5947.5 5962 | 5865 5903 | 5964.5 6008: -0.02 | 16.7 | 18.4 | 18.7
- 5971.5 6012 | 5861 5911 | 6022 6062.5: -0.03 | 17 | 18.7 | 18.8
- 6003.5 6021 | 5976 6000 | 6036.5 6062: 0.00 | 18.5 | 18.7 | 18.8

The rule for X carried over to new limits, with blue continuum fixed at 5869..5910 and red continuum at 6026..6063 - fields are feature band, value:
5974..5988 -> -0.03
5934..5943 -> -0.02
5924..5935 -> -0.03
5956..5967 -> -0.01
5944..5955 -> -0.05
